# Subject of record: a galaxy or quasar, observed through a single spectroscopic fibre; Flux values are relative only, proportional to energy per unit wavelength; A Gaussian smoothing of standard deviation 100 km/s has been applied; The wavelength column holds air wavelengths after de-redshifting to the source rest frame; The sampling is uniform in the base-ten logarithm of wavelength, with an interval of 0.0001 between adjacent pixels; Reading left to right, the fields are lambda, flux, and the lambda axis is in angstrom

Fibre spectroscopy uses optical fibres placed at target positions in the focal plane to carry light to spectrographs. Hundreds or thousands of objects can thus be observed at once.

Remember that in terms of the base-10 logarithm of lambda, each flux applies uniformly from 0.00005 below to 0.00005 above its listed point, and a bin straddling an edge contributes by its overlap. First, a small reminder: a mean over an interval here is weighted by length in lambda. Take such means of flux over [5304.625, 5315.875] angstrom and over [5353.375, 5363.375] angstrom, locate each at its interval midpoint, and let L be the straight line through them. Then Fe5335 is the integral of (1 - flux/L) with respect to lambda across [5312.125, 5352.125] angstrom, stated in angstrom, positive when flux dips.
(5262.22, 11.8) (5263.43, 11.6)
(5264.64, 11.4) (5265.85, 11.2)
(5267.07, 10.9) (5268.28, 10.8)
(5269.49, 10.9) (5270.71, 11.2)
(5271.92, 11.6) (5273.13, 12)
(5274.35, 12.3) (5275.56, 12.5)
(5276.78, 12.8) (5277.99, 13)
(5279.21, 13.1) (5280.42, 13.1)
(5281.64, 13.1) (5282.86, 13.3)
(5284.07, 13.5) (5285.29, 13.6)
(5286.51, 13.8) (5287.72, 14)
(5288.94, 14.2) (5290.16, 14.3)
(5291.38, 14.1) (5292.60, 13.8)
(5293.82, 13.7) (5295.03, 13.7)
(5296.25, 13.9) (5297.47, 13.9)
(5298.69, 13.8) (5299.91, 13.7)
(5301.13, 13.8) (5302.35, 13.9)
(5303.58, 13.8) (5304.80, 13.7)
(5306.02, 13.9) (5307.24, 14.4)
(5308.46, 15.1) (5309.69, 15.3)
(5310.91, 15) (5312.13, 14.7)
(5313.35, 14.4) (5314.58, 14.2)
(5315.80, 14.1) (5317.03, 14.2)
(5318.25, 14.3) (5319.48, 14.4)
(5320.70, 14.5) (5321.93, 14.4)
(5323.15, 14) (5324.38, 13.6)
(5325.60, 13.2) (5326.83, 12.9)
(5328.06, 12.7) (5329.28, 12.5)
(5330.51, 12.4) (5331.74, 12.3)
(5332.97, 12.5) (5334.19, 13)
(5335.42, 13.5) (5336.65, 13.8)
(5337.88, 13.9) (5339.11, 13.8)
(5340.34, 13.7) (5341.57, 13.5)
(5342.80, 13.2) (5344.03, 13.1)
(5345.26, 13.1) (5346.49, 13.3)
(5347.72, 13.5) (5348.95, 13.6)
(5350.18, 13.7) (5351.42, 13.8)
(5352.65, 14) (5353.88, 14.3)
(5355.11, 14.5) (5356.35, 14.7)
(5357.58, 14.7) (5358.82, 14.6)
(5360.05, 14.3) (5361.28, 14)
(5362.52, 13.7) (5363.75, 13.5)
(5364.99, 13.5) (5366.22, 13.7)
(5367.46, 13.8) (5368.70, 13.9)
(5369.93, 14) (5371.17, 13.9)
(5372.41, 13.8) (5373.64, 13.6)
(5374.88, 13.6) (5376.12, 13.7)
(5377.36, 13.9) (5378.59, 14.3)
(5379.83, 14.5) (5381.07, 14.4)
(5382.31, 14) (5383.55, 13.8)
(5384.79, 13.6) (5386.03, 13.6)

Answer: 2.5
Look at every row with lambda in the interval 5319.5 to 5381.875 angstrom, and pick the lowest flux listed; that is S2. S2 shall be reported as 12.3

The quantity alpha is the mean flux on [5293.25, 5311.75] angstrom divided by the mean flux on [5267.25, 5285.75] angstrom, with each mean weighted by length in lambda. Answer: 1.14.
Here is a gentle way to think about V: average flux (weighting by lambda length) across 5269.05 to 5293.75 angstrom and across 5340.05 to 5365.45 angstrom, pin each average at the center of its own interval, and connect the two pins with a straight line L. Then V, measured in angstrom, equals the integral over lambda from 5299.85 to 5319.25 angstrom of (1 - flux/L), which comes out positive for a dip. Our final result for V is -1.4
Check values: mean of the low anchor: 13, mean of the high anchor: 13.8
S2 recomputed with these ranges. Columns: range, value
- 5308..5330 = 12.5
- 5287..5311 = 13.7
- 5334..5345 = 13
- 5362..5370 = 13.5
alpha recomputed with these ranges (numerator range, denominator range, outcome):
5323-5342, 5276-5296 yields 0.97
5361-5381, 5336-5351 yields 1.02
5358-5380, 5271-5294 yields 1.05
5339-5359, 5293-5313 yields 0.98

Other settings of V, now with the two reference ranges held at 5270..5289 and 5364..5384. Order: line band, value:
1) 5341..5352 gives 0.15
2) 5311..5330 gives -0.81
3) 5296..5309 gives -0.84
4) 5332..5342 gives 0.06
